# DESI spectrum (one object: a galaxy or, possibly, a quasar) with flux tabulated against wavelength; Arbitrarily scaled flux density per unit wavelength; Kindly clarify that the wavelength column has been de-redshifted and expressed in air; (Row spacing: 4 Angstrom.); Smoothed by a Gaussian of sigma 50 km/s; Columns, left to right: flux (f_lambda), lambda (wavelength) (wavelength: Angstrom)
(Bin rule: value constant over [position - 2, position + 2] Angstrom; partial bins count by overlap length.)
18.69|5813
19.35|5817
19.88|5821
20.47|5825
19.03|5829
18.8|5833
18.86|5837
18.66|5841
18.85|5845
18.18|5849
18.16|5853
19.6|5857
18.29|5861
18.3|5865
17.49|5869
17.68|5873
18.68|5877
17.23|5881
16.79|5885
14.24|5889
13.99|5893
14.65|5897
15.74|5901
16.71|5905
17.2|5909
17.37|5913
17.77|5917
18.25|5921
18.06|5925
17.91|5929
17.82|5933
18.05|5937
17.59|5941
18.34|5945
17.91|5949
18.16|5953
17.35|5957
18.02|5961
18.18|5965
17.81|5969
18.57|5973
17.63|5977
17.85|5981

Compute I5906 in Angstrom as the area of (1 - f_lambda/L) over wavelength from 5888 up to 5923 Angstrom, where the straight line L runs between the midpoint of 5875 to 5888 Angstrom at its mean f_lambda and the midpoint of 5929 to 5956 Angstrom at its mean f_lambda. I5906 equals 2.6 Angstrom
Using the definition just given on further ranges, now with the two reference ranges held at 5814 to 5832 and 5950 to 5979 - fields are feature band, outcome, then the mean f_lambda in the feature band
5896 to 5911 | 2.0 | 16.2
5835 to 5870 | 1.3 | 18.5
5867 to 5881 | 0.8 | 17.8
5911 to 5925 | 0.5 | 17.8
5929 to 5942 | 0.3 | 17.9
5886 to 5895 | 2.1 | 14.4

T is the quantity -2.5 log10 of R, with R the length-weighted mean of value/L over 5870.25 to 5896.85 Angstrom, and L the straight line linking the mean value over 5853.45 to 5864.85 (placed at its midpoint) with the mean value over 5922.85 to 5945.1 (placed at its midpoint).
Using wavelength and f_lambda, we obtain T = 0.13 mag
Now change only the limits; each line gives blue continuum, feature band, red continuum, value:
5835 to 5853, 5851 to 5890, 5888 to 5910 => -0.042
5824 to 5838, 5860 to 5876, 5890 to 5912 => -0.038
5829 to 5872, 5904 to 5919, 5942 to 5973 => 0.056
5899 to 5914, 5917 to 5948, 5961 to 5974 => -0.041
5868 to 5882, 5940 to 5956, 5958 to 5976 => 0.002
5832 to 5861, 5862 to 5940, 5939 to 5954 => 0.076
